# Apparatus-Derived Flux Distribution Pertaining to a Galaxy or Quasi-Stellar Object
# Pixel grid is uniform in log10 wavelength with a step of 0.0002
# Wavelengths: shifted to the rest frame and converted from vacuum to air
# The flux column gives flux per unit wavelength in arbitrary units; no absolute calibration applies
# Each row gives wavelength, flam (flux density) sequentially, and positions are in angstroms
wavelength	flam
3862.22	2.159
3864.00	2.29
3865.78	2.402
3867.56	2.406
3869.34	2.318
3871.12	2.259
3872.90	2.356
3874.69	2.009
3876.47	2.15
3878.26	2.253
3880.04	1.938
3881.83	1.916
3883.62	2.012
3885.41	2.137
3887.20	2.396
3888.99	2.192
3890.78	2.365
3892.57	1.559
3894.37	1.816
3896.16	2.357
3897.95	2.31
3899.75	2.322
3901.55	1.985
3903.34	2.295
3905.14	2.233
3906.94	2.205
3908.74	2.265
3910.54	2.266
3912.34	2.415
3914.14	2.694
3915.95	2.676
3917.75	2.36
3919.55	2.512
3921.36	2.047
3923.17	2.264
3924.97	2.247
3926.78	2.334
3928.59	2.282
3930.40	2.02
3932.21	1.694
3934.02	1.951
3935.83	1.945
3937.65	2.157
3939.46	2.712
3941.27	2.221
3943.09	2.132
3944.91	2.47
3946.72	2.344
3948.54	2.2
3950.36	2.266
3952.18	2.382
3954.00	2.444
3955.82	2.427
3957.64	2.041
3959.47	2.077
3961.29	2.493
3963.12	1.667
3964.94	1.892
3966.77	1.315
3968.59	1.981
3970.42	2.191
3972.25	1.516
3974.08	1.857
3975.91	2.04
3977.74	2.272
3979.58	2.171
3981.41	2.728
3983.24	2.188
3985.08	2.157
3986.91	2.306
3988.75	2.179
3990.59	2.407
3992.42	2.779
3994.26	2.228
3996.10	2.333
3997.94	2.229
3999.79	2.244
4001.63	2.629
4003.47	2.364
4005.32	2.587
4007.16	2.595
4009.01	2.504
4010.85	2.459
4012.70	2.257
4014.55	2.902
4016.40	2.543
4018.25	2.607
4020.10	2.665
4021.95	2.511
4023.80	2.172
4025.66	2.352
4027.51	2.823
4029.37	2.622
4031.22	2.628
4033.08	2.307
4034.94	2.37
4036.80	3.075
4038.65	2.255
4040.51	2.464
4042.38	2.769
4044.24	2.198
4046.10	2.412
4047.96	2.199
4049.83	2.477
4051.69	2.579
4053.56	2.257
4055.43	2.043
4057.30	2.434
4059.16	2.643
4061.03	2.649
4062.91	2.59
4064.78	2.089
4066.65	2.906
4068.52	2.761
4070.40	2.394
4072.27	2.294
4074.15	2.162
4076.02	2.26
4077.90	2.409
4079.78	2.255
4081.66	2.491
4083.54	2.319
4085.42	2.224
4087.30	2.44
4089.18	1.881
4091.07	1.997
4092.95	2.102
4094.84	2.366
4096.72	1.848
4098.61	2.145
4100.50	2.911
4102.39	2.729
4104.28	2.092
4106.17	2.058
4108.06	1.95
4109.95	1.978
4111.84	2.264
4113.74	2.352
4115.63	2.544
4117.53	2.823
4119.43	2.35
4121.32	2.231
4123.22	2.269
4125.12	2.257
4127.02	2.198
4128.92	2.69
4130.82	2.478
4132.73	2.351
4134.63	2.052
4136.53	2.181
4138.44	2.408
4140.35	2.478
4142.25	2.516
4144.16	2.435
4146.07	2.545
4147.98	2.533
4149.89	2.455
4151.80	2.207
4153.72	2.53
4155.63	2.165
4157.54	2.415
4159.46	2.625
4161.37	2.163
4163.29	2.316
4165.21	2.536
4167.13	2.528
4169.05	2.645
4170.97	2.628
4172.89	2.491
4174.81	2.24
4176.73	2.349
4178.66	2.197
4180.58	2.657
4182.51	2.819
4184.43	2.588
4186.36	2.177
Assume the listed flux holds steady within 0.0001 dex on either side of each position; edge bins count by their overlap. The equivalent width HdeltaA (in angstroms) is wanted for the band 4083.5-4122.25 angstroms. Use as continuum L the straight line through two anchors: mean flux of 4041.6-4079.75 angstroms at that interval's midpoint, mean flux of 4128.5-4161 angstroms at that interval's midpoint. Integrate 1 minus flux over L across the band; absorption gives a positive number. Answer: 2.4 angstroms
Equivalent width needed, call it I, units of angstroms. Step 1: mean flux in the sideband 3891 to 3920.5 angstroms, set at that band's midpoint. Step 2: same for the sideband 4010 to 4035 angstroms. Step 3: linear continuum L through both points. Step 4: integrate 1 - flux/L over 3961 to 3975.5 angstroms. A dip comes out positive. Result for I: 3.4 angstroms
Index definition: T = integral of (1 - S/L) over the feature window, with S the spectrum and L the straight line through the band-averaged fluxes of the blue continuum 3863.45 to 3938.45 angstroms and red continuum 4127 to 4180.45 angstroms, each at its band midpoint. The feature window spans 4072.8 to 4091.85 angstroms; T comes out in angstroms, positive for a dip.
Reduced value 0.9 angstroms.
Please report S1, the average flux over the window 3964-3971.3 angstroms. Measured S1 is 1.84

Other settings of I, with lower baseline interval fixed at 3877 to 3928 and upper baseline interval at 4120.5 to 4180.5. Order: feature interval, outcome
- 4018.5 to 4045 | -2.3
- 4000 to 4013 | -1.0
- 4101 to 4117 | 0.6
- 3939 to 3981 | 2.4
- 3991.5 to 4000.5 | -0.3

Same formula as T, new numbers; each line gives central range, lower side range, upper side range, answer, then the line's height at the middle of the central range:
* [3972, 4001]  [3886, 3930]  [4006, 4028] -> 2.45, 2.45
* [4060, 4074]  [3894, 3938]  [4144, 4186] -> -0.83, 2.37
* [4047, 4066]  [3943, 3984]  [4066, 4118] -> -1.18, 2.26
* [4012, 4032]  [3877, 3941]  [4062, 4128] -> -2.52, 2.27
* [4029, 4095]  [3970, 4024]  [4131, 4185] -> -0.24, 2.39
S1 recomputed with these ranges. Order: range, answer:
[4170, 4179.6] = 2.38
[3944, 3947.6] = 2.41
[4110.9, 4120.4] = 2.47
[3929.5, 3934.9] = 1.89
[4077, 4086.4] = 2.34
